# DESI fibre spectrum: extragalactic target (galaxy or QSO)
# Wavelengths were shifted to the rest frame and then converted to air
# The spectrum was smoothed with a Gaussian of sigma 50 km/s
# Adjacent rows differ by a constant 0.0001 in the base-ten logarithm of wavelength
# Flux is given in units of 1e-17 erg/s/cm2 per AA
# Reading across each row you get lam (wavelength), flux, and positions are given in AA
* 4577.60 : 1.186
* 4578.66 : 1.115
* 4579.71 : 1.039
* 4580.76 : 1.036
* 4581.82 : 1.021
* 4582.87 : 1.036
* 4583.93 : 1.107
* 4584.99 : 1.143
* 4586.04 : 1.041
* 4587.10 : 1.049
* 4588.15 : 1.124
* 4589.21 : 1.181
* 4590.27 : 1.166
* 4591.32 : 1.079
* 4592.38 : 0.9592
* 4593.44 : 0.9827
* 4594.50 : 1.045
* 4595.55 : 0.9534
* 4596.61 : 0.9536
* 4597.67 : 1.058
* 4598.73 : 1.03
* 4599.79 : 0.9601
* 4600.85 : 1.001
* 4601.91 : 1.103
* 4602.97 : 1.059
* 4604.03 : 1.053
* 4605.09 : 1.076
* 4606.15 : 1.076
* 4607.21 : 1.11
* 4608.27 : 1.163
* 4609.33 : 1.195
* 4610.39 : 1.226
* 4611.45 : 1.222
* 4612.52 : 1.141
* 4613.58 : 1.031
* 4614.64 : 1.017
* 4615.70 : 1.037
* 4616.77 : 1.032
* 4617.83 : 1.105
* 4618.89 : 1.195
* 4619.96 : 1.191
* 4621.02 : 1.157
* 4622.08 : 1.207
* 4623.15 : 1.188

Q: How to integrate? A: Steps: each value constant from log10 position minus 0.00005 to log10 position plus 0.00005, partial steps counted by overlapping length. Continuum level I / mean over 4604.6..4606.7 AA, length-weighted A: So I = 1.08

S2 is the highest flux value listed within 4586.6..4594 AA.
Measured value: 1.181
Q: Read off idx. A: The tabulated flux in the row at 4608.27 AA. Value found 1.163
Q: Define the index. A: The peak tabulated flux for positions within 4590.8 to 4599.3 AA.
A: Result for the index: 1.079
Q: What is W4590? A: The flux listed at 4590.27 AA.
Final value 1.166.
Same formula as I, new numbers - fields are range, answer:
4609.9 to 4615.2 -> 1.13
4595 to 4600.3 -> 0.992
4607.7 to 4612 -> 1.2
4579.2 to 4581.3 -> 1.04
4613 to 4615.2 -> 1.03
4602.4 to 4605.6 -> 1.06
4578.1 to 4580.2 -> 1.08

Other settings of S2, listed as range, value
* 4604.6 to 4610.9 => 1.226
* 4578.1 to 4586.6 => 1.143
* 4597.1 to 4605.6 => 1.103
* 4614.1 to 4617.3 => 1.037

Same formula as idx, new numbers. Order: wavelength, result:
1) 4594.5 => 1.045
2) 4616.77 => 1.032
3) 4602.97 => 1.059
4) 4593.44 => 0.9827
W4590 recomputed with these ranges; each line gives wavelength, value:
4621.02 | 1.157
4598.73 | 1.03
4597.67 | 1.058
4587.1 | 1.049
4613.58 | 1.031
